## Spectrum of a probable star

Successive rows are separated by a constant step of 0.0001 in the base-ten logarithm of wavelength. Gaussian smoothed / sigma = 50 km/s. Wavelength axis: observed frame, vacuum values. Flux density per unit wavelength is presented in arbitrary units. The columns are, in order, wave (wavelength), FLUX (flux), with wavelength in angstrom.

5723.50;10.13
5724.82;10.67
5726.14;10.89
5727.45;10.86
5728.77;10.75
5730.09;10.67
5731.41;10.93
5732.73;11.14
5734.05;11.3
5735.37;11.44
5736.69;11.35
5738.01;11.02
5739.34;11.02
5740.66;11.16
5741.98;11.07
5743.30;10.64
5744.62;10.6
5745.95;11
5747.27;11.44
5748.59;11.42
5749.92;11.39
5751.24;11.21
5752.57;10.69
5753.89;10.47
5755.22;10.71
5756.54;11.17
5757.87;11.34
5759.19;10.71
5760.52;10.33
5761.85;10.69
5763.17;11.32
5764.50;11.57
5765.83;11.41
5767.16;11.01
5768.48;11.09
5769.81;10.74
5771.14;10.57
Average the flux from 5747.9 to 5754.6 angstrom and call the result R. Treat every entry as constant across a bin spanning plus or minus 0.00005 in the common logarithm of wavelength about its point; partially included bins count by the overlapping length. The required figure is 11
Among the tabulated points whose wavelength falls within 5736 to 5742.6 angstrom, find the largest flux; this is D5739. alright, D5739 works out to 11.35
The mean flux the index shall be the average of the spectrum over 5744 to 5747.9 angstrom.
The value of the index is 11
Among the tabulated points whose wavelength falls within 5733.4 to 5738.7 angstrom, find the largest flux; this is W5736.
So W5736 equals 11.44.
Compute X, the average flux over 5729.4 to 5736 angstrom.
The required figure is 11.1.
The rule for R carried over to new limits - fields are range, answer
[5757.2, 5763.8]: 10.9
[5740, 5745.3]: 10.9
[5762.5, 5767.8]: 11.3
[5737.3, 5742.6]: 11.1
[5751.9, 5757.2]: 10.8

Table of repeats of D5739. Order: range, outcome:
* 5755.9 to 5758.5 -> 11.34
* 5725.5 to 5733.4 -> 11.14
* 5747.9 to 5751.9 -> 11.42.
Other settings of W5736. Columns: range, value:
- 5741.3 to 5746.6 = 11.07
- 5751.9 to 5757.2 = 11.17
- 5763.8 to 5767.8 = 11.57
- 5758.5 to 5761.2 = 10.71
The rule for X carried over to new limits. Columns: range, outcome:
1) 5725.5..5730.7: 10.8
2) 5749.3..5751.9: 11.3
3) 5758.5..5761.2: 10.5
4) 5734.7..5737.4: 11.4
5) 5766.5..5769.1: 11.1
